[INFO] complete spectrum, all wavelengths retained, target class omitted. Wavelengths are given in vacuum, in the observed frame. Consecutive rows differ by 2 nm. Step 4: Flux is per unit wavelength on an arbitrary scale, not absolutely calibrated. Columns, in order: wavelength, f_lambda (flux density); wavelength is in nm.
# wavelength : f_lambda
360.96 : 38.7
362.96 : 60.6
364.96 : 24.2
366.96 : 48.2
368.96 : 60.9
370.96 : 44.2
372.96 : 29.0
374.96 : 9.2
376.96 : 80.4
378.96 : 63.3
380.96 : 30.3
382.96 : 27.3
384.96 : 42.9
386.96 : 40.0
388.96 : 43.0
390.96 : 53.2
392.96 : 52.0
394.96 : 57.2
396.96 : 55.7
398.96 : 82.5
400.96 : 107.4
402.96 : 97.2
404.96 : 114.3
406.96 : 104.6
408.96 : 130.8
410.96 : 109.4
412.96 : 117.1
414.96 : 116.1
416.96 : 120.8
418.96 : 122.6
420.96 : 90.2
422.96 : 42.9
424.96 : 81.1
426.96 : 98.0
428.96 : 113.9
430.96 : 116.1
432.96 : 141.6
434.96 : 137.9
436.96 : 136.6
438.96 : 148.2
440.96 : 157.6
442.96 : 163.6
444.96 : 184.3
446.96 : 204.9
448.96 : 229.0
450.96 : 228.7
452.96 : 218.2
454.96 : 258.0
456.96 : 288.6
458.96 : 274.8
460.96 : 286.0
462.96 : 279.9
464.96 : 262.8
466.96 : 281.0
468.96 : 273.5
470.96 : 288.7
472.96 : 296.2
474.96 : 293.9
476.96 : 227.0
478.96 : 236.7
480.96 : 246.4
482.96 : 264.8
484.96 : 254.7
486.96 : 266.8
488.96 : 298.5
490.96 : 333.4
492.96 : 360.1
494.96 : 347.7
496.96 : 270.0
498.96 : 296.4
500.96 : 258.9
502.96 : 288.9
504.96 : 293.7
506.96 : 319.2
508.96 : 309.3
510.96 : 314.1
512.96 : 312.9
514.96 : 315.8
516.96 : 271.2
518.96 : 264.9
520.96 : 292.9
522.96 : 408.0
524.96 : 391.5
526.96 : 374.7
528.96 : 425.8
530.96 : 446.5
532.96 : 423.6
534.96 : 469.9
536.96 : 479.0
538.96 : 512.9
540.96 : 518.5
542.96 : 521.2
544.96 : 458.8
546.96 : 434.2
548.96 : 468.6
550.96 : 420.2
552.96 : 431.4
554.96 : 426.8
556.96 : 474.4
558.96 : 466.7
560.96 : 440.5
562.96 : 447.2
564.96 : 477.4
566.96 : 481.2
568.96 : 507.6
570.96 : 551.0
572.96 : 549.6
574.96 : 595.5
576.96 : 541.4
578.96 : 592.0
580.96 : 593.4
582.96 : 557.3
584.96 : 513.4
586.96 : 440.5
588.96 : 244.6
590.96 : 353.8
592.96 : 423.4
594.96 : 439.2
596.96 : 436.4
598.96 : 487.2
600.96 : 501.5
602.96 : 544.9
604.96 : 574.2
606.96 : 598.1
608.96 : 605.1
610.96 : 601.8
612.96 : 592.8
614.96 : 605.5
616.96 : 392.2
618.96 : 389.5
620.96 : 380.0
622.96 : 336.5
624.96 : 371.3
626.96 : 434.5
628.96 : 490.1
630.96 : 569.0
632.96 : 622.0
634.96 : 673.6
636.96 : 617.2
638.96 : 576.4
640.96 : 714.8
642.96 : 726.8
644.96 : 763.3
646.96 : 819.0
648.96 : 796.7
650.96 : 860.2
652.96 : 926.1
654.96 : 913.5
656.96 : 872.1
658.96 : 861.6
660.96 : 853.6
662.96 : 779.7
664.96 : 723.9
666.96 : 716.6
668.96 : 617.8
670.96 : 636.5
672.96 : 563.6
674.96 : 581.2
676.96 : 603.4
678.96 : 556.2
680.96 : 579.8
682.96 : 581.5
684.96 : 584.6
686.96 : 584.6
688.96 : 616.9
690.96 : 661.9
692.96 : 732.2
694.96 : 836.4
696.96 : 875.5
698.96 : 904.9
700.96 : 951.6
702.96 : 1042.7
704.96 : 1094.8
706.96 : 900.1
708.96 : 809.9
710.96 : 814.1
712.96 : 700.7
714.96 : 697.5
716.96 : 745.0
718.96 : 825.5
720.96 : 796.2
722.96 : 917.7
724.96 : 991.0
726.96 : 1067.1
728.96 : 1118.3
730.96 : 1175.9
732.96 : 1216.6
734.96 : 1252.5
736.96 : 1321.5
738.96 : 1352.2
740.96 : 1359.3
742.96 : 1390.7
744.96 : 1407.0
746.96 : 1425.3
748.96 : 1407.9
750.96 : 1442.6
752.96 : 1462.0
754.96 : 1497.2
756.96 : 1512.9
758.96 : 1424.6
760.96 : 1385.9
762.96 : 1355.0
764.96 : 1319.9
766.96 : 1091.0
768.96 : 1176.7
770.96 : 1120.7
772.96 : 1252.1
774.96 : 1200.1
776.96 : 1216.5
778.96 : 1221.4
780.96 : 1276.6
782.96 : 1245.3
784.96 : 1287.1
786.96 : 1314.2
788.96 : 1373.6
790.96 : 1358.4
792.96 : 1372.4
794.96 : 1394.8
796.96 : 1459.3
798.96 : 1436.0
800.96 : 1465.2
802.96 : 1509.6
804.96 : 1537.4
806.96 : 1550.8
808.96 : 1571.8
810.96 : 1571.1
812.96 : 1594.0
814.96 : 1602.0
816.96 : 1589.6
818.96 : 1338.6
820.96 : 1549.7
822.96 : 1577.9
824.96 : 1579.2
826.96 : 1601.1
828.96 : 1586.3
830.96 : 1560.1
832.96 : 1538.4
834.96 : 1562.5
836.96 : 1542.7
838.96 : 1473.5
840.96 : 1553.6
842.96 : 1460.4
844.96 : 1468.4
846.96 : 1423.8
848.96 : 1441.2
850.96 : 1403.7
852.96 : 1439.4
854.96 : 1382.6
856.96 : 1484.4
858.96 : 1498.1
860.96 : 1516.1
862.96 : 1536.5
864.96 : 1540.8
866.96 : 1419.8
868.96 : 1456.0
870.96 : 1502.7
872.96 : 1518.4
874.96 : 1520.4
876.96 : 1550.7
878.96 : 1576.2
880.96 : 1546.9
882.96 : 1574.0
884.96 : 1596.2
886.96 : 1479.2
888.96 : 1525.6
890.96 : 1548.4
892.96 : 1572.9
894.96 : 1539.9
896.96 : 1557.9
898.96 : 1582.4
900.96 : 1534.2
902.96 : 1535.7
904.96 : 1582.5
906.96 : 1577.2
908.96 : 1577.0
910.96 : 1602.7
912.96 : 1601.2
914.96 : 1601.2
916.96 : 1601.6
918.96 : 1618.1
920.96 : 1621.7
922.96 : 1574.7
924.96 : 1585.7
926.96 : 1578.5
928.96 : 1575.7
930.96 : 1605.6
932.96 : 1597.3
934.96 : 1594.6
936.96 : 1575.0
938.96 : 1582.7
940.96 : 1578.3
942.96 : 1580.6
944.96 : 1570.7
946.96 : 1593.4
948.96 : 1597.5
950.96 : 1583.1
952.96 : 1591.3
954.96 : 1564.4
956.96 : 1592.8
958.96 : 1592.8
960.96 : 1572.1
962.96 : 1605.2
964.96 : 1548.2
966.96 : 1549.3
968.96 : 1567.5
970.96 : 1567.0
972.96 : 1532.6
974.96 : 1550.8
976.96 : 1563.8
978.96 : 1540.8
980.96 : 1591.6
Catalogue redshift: 0.00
